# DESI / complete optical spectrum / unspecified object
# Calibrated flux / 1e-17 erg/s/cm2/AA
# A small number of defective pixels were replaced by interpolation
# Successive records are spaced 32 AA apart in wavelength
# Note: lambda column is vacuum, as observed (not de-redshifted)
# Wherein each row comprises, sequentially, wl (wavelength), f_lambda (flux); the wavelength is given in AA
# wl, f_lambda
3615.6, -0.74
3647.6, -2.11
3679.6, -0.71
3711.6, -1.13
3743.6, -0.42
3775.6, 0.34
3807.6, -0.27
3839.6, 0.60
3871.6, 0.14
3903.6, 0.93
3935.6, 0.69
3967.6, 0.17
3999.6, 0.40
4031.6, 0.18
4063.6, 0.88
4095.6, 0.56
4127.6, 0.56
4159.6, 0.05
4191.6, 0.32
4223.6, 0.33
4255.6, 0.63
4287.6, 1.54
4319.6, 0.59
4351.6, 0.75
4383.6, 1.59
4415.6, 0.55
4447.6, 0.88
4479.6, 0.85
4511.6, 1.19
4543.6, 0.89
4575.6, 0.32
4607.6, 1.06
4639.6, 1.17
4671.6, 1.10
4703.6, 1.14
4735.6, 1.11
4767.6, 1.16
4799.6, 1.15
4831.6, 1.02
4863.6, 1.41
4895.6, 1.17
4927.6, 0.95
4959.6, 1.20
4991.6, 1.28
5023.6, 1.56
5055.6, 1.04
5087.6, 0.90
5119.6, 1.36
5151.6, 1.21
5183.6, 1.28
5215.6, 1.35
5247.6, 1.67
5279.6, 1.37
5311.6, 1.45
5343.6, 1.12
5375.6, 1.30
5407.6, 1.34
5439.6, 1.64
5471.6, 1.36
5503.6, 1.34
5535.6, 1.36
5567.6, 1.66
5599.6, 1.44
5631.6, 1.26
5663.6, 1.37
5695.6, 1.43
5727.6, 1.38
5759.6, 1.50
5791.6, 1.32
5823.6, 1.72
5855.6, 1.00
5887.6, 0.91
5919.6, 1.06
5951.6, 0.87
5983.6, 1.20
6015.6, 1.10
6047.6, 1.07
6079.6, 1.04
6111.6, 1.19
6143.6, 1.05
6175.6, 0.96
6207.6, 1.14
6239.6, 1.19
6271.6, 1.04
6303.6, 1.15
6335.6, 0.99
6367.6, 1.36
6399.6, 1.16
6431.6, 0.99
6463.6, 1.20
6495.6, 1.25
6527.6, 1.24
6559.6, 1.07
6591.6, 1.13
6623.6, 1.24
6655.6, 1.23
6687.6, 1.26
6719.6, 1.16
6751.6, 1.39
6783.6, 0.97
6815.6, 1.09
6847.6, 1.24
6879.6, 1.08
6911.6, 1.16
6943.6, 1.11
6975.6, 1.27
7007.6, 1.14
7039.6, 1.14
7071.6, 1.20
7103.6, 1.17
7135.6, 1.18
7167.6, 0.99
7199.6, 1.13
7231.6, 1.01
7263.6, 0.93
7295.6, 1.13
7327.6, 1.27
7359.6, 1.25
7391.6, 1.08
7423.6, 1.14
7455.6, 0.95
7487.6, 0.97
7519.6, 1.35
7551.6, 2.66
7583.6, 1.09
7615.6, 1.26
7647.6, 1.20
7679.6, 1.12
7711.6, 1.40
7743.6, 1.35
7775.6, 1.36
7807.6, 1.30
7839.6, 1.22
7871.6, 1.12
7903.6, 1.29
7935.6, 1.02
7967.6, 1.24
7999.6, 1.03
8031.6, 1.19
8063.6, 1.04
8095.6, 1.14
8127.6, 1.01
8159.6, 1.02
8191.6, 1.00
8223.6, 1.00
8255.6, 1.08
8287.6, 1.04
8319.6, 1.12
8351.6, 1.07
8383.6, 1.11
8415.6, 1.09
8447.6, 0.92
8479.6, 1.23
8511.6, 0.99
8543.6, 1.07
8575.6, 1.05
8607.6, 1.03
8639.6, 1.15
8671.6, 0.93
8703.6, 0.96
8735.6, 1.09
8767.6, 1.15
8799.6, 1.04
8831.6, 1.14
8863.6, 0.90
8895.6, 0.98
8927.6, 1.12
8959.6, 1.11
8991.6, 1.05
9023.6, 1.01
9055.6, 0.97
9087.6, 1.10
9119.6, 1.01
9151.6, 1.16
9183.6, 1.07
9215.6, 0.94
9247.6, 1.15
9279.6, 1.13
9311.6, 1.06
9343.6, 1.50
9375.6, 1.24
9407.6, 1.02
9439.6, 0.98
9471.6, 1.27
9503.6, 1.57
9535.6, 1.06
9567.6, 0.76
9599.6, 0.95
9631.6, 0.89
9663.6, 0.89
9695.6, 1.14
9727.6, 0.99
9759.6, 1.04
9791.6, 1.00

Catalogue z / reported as 0.149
